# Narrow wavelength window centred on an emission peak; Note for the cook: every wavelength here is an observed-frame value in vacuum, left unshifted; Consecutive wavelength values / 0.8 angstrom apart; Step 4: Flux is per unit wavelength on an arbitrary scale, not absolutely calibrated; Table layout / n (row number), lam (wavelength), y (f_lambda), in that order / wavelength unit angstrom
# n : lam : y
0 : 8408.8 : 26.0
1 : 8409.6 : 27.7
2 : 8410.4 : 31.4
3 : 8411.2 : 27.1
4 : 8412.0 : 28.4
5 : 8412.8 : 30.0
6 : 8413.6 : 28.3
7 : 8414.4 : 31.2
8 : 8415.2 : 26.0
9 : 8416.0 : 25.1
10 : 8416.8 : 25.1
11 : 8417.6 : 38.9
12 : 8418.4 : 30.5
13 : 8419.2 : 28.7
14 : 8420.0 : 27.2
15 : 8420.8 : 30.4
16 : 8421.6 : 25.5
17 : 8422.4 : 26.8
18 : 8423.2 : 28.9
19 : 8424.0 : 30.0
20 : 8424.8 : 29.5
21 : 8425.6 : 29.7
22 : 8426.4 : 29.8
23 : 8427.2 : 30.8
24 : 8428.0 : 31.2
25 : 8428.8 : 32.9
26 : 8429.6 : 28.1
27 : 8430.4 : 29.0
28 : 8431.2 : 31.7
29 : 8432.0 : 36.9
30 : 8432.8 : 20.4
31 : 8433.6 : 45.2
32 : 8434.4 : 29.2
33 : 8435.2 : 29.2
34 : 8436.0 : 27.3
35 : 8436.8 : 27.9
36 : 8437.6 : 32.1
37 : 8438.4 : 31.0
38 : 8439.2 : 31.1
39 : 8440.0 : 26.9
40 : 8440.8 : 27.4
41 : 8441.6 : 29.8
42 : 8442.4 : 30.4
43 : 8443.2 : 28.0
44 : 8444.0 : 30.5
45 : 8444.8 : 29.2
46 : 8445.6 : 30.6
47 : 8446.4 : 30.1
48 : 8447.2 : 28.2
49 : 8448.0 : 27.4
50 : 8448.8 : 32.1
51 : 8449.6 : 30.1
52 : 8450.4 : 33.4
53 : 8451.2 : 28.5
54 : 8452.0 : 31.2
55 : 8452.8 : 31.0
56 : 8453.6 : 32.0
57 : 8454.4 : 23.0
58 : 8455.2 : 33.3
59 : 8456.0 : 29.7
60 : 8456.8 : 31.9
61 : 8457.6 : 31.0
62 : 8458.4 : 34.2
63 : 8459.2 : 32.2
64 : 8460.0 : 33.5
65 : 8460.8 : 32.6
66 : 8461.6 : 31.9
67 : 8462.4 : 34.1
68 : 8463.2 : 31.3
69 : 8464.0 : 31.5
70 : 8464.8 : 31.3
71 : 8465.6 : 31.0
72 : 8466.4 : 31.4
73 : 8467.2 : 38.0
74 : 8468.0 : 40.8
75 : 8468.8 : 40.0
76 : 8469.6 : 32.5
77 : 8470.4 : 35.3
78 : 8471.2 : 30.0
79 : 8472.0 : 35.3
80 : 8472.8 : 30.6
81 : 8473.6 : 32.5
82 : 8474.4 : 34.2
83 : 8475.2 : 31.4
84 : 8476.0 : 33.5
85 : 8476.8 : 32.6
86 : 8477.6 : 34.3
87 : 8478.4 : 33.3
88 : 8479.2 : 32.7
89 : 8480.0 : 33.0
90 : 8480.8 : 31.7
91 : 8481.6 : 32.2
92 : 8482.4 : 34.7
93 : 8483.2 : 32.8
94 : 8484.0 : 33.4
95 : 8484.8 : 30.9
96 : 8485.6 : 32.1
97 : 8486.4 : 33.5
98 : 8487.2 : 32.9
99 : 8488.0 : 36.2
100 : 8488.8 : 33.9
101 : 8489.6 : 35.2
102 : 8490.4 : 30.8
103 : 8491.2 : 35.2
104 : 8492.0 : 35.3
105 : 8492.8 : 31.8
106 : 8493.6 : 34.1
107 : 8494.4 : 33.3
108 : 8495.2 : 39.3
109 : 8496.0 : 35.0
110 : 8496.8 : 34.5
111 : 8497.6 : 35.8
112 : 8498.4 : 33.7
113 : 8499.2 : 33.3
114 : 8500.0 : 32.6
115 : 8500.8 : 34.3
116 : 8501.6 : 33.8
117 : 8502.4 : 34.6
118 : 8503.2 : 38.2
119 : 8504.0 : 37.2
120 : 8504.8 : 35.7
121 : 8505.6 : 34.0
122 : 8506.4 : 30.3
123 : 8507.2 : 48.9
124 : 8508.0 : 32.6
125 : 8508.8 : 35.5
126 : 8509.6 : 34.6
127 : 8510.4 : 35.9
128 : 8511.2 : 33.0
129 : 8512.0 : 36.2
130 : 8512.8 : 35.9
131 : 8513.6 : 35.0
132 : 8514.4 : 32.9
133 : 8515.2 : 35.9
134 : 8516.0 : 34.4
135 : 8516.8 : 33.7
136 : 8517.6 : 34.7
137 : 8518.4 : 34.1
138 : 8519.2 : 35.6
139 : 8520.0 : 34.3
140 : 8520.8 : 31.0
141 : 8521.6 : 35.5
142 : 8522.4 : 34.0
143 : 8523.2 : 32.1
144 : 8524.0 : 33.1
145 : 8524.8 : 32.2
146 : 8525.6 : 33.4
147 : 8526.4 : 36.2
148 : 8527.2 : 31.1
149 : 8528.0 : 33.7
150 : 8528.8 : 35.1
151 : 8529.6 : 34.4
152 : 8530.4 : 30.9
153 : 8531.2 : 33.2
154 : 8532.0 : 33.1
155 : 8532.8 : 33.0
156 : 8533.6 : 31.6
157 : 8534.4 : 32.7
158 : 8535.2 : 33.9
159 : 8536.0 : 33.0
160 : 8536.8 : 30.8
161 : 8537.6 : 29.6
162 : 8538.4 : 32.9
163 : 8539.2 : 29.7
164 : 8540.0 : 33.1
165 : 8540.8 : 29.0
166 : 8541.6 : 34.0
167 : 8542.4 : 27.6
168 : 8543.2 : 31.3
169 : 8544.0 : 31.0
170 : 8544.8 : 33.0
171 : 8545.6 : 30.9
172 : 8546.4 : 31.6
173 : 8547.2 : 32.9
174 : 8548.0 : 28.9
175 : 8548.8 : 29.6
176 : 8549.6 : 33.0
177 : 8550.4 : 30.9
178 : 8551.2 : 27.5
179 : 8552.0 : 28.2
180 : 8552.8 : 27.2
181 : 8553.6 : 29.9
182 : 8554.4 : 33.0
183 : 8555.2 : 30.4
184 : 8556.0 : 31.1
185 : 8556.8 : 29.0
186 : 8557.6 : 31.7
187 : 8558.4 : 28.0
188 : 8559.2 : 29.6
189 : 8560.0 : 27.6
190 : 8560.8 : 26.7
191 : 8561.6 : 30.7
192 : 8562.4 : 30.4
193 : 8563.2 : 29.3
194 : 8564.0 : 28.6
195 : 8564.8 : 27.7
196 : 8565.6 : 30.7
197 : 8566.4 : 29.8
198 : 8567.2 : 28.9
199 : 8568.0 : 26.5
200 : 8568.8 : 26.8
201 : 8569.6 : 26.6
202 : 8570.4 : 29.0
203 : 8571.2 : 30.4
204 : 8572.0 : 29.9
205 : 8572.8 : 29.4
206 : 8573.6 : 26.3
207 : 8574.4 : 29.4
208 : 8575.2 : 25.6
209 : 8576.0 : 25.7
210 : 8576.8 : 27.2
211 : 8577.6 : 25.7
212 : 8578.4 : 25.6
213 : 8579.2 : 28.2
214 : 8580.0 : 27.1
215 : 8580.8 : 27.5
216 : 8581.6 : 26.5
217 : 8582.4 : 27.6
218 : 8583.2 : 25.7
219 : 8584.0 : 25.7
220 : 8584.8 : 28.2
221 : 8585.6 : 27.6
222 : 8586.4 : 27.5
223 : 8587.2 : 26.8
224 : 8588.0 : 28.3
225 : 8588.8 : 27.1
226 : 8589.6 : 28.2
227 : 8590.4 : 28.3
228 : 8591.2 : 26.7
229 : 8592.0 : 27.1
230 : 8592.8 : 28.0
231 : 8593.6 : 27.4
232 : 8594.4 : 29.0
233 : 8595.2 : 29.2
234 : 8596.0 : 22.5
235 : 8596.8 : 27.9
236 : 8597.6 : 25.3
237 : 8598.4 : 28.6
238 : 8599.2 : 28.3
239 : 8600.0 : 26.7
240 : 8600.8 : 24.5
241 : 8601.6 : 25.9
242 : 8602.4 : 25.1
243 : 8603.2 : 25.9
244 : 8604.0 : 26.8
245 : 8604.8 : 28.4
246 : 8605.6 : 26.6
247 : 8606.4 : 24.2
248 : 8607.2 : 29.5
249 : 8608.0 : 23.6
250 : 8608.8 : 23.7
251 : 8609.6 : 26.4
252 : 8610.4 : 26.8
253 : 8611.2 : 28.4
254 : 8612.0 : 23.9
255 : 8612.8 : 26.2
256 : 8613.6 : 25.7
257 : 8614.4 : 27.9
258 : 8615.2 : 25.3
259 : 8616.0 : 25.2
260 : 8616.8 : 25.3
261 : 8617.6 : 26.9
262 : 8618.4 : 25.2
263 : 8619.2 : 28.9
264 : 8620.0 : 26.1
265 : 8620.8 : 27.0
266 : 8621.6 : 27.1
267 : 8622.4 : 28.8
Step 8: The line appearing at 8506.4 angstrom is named Mg II 2798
